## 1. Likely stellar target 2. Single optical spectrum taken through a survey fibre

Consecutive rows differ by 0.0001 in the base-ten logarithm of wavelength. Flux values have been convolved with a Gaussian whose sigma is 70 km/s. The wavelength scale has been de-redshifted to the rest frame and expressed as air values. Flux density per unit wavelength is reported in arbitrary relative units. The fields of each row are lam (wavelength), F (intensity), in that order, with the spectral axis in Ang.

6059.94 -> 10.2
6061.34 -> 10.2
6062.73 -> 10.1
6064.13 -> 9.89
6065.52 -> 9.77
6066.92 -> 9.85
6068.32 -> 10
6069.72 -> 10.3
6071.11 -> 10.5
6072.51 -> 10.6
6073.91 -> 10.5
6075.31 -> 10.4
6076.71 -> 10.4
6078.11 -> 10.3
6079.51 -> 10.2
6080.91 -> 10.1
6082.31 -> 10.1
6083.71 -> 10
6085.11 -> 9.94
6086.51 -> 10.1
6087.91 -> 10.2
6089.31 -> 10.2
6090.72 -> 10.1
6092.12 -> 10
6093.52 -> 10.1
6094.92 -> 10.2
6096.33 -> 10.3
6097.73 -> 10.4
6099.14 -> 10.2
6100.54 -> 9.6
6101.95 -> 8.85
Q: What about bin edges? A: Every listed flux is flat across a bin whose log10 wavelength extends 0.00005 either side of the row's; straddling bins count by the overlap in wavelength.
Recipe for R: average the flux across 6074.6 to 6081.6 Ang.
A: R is 10.3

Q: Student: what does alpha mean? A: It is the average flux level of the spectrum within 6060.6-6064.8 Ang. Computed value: 10.1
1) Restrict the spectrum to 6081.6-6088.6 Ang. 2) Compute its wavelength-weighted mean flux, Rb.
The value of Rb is 10.1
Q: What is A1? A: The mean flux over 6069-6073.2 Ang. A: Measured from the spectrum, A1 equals 10.5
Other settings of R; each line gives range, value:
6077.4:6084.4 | 10.1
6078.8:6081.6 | 10.1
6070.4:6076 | 10.5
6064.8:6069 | 9.87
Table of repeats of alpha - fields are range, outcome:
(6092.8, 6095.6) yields 10.2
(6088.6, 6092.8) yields 10.1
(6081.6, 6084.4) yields 10.1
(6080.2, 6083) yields 10.1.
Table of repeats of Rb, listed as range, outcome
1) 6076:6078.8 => 10.3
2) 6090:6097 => 10.1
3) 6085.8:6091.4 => 10.1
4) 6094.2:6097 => 10.2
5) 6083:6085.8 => 9.98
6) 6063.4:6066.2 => 9.84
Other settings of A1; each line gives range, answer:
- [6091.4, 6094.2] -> 10.1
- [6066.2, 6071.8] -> 10.2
